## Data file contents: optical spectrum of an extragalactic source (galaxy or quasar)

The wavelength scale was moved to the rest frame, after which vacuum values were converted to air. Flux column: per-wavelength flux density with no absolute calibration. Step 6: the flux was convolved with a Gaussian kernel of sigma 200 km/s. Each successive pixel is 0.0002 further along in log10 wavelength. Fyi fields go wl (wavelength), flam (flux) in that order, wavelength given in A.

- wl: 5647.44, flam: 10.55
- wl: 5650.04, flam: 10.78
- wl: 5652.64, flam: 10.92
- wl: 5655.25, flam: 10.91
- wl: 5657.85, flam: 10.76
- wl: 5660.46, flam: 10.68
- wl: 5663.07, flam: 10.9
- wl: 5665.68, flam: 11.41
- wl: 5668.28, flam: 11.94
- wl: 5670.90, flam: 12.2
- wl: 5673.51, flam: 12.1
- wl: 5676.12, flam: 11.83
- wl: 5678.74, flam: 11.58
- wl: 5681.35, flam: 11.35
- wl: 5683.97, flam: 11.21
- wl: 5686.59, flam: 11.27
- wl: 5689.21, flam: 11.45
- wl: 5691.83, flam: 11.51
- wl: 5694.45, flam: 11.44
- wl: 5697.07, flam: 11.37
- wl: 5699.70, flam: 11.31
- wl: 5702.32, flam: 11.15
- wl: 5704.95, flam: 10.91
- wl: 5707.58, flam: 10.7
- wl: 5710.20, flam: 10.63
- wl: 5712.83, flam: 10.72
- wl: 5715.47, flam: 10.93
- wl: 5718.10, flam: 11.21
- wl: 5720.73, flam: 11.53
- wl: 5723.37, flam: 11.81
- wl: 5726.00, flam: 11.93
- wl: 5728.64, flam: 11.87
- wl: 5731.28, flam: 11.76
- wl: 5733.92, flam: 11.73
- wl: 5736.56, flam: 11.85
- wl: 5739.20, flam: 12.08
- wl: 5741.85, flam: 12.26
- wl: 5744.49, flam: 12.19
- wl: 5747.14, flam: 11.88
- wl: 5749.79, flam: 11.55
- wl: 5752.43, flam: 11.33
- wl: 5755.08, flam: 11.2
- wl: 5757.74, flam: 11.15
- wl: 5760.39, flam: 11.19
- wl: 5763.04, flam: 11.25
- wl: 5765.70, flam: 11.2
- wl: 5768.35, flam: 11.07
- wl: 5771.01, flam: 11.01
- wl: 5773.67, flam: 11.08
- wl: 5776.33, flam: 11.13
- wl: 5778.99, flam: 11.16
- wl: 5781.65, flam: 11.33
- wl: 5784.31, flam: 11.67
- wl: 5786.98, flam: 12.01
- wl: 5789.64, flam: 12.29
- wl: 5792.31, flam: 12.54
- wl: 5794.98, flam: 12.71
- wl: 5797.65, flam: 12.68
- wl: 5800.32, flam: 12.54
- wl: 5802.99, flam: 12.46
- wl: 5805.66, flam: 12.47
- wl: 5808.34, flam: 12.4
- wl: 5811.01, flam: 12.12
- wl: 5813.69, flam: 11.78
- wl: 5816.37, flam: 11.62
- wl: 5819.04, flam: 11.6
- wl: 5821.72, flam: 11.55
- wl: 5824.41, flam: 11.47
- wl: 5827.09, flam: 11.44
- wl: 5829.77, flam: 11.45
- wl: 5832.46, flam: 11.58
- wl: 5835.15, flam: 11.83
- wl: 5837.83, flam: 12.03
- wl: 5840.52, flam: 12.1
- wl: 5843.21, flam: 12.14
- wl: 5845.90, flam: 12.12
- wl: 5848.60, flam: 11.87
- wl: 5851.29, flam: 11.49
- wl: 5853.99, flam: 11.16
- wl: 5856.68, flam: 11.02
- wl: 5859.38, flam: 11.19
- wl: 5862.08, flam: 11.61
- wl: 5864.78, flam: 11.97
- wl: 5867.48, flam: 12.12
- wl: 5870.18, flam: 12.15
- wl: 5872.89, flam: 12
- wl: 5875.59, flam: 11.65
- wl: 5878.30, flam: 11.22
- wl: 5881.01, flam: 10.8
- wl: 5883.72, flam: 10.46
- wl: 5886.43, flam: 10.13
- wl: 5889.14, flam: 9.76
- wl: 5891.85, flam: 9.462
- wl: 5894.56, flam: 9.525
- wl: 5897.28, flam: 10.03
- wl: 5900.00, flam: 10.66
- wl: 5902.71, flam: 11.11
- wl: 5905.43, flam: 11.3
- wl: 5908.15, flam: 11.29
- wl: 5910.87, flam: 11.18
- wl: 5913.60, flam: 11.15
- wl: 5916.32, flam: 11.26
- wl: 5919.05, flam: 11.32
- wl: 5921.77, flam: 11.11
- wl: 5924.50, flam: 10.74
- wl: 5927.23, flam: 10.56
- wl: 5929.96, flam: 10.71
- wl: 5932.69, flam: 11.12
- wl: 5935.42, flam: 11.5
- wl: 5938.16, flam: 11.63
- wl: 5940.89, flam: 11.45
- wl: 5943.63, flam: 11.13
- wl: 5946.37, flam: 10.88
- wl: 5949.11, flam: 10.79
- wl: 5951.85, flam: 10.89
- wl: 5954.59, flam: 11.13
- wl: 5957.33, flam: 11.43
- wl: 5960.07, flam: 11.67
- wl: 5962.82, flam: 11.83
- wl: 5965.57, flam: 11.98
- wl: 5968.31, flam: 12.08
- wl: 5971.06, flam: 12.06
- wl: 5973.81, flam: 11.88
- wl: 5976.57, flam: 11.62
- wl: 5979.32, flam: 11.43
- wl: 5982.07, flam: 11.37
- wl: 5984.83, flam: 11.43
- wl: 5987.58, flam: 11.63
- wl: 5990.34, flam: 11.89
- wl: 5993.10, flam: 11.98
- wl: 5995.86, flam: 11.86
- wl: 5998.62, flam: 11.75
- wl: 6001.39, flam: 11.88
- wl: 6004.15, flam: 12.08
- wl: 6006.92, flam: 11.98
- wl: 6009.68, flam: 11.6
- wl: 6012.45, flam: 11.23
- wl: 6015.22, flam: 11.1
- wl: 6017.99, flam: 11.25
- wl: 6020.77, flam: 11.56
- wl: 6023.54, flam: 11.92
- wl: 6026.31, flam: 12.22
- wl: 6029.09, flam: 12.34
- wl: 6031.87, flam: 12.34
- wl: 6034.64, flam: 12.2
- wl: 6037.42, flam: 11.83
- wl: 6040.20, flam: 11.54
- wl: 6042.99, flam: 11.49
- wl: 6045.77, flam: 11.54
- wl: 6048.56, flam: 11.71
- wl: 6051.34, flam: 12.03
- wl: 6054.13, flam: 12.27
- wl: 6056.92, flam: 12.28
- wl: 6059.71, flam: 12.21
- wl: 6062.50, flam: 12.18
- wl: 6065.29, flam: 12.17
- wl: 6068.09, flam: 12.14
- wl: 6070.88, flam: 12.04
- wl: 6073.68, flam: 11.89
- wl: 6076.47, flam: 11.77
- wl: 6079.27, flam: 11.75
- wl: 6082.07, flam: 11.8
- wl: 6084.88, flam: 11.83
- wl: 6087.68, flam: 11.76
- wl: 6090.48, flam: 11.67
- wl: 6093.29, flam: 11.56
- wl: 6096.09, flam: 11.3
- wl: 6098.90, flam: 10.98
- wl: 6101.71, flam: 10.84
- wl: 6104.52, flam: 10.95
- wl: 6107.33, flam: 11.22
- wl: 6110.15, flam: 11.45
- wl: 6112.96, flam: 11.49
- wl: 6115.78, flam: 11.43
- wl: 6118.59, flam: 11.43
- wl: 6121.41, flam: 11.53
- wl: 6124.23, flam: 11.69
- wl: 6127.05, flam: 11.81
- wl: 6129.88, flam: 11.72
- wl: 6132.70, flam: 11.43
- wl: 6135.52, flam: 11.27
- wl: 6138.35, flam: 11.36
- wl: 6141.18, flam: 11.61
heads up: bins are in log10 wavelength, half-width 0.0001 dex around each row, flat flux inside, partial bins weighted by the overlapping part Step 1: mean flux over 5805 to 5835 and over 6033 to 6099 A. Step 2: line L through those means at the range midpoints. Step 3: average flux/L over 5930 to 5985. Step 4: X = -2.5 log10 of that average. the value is 0.03 mag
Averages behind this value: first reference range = 11.8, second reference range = 11.9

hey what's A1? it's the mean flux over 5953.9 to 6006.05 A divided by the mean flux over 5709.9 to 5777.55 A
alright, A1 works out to 1.03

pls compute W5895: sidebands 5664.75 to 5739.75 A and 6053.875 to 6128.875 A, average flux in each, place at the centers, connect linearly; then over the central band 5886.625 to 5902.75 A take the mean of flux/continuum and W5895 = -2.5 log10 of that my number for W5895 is 0.16 mag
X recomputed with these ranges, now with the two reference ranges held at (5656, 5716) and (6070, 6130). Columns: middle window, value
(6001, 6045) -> -0.028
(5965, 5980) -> -0.037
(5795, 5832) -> -0.059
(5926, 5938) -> 0.037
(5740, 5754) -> -0.049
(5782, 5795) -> -0.073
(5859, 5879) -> -0.037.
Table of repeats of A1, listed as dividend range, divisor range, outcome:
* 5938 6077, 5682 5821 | 1.01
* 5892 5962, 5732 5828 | 0.94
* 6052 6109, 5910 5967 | 1.05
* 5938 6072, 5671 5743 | 1.02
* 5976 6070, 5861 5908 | 1.08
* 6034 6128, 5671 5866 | 1.01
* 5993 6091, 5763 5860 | 1.01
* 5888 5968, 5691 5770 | 0.96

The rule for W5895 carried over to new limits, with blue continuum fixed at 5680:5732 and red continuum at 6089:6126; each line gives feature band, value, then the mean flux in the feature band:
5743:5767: -0.01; 11.4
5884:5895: 0.16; 9.81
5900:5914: 0.02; 11.2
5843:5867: -0.03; 11.6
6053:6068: -0.08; 12.2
